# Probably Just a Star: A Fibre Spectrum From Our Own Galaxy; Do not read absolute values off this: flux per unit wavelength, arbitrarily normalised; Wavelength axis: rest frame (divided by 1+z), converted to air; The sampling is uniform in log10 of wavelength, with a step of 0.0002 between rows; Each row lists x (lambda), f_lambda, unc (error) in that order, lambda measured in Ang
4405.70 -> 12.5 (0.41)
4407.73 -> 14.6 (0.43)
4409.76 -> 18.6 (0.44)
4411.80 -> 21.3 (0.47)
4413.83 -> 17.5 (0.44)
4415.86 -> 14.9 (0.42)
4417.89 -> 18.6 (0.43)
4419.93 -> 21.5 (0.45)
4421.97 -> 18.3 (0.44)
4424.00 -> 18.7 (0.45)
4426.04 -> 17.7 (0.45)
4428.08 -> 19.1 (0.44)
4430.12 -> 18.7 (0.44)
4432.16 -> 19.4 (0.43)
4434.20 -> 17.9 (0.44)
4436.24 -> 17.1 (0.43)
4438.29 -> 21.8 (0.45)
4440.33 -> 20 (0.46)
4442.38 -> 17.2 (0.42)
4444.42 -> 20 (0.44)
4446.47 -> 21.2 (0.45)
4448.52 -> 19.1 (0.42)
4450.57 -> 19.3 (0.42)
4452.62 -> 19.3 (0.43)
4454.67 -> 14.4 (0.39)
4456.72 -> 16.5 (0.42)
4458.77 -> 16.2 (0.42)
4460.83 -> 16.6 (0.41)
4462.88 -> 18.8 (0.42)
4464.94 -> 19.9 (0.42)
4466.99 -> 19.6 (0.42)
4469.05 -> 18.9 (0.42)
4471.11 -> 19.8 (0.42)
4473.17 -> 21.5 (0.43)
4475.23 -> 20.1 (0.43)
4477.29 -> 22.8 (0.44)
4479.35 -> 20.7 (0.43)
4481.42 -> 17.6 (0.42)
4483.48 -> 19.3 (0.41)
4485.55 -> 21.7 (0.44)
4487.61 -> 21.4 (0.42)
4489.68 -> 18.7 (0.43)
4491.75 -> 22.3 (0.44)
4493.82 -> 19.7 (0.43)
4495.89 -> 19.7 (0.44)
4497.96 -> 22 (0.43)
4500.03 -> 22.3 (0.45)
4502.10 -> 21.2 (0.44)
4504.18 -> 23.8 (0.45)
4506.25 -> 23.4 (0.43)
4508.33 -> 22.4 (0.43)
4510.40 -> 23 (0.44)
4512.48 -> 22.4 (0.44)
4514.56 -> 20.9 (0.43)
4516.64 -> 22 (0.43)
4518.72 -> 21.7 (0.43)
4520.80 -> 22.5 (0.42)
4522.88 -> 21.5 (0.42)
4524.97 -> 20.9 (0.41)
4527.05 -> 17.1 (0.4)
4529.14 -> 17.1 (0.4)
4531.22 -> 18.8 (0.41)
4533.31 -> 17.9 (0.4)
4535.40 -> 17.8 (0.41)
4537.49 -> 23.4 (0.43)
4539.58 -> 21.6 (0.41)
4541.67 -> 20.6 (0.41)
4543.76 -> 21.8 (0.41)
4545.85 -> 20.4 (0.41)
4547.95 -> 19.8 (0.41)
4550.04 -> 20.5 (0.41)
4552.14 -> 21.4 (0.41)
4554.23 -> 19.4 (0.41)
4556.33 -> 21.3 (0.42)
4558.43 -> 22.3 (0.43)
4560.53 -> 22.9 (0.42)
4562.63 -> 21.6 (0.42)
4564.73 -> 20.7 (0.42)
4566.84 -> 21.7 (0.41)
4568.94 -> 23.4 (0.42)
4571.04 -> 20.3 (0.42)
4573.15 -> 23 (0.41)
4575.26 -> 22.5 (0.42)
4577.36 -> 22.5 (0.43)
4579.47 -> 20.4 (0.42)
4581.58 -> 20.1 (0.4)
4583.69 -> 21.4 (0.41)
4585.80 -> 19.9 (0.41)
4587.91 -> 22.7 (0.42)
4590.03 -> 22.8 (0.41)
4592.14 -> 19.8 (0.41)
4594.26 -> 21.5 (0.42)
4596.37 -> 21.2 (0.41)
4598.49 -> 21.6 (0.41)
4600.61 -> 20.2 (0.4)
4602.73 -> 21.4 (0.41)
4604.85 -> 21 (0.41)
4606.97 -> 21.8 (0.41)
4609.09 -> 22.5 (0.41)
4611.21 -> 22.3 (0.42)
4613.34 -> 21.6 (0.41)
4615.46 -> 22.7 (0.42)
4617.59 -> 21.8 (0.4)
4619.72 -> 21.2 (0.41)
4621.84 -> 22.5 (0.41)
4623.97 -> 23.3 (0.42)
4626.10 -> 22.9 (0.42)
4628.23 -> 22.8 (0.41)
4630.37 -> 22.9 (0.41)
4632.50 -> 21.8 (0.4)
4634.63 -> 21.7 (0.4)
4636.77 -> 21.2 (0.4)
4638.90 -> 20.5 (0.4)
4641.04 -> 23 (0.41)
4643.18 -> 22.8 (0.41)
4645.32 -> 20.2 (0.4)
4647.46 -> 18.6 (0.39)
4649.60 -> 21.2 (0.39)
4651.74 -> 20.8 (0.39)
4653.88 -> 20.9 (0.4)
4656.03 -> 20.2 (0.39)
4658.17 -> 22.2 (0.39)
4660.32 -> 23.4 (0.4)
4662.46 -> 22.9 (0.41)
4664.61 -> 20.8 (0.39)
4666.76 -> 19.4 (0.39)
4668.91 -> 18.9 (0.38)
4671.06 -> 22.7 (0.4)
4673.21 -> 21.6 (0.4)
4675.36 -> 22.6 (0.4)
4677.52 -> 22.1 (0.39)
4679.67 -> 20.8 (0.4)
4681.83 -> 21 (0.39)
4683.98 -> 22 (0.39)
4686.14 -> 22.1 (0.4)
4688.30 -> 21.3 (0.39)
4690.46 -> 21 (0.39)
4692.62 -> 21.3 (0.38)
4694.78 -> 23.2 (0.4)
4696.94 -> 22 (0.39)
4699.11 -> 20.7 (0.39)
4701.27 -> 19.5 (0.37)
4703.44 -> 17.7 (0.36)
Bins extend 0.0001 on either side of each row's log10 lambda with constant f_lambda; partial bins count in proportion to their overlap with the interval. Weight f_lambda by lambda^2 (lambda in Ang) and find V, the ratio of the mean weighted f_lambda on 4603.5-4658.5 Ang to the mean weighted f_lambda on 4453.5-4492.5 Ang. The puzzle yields 1.2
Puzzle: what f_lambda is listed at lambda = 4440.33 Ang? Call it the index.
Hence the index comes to 20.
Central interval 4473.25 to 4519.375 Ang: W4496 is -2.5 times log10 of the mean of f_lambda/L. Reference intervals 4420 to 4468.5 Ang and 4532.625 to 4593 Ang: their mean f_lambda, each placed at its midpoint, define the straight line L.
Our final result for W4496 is -0.08 mag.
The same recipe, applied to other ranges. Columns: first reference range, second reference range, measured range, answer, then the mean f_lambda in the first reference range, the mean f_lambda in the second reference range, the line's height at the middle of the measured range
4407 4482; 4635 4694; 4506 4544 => -0.058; 18.8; 21.3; 19.7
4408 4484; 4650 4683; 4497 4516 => -0.146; 18.9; 21.4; 19.6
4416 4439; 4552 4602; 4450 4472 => 0.075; 18.8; 21.4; 19.4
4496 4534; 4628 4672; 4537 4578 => -0.016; 21.2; 21.3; 21.2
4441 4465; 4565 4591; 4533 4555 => 0.011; 18.2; 21.7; 20.7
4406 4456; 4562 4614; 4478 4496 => -0.034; 18.5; 21.5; 19.6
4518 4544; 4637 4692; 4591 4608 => -0.017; 20.1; 21.3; 20.7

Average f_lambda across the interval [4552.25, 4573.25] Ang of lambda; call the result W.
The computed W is 21.6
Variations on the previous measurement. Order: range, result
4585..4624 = 21.6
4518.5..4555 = 20.2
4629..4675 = 21.3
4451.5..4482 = 18.9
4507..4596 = 21.1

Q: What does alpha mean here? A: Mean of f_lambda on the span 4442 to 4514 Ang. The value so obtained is 20.1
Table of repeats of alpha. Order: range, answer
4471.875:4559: 20.9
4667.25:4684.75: 21.4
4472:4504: 20.8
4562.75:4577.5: 22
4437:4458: 18.8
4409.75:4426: 18.6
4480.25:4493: 20.2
